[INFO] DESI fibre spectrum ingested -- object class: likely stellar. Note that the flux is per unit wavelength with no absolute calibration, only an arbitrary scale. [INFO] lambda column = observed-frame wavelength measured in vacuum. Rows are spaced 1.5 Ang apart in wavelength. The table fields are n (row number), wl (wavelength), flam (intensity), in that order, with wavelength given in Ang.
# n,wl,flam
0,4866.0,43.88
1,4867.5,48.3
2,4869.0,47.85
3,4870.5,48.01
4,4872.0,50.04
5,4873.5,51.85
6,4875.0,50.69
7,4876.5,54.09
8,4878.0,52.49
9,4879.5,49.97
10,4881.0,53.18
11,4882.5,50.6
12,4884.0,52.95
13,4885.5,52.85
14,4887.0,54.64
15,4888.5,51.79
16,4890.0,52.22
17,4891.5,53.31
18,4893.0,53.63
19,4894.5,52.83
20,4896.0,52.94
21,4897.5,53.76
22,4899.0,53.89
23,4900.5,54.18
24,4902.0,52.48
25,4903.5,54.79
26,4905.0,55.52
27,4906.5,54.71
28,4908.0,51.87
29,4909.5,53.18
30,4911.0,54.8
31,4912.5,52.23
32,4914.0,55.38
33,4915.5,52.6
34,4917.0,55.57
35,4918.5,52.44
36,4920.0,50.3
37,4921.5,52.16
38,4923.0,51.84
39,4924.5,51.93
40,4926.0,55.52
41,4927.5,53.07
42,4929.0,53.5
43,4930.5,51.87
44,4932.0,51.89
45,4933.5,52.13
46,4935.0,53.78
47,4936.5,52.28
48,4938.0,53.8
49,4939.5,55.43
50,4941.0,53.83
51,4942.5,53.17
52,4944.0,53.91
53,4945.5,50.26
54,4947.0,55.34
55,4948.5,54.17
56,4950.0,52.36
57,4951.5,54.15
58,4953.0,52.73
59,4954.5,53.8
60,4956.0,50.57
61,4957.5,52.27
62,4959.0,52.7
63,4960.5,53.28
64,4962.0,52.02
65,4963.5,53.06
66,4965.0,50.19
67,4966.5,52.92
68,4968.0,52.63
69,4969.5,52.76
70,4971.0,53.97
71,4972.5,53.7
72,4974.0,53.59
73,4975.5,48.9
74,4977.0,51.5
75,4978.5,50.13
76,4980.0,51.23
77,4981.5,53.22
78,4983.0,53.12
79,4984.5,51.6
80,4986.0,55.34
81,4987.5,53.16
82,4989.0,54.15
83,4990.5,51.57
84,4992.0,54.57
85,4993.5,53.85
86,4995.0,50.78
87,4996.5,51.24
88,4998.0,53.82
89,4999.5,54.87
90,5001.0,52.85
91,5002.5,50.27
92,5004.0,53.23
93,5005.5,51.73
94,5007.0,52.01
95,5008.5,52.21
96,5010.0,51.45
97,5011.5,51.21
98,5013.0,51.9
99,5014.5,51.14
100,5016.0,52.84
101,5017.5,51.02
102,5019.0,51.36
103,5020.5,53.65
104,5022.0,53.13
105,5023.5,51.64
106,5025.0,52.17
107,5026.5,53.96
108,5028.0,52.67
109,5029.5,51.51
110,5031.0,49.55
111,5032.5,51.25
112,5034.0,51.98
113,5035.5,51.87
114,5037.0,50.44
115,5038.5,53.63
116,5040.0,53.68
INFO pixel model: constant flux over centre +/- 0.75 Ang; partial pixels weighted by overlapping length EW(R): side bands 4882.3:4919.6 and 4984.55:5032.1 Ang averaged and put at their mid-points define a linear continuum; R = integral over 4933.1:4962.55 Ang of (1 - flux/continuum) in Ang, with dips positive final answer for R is -0.08 Ang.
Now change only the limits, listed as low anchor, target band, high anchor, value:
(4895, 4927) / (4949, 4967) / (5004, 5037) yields 0.09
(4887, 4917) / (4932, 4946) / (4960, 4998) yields -0.03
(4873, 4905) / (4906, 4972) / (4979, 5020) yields -0.41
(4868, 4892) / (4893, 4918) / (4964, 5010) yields -0.95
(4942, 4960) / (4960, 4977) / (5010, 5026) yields 0.10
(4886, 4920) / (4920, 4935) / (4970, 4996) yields 0.18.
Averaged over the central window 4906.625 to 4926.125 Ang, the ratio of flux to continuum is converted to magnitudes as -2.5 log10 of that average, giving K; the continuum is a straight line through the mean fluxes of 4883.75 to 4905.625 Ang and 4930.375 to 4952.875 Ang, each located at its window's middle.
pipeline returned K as 0.01 mag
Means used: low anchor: 53.5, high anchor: 53.2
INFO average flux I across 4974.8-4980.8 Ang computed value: 50.5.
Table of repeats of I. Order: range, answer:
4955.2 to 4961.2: 52.2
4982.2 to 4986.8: 53.3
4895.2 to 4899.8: 53.5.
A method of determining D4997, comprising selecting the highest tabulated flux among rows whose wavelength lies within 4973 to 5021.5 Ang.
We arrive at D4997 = 55.34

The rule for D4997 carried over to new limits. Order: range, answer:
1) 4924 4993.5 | 55.52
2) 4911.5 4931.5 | 55.57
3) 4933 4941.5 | 55.43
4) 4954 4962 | 53.8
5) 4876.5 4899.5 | 54.64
